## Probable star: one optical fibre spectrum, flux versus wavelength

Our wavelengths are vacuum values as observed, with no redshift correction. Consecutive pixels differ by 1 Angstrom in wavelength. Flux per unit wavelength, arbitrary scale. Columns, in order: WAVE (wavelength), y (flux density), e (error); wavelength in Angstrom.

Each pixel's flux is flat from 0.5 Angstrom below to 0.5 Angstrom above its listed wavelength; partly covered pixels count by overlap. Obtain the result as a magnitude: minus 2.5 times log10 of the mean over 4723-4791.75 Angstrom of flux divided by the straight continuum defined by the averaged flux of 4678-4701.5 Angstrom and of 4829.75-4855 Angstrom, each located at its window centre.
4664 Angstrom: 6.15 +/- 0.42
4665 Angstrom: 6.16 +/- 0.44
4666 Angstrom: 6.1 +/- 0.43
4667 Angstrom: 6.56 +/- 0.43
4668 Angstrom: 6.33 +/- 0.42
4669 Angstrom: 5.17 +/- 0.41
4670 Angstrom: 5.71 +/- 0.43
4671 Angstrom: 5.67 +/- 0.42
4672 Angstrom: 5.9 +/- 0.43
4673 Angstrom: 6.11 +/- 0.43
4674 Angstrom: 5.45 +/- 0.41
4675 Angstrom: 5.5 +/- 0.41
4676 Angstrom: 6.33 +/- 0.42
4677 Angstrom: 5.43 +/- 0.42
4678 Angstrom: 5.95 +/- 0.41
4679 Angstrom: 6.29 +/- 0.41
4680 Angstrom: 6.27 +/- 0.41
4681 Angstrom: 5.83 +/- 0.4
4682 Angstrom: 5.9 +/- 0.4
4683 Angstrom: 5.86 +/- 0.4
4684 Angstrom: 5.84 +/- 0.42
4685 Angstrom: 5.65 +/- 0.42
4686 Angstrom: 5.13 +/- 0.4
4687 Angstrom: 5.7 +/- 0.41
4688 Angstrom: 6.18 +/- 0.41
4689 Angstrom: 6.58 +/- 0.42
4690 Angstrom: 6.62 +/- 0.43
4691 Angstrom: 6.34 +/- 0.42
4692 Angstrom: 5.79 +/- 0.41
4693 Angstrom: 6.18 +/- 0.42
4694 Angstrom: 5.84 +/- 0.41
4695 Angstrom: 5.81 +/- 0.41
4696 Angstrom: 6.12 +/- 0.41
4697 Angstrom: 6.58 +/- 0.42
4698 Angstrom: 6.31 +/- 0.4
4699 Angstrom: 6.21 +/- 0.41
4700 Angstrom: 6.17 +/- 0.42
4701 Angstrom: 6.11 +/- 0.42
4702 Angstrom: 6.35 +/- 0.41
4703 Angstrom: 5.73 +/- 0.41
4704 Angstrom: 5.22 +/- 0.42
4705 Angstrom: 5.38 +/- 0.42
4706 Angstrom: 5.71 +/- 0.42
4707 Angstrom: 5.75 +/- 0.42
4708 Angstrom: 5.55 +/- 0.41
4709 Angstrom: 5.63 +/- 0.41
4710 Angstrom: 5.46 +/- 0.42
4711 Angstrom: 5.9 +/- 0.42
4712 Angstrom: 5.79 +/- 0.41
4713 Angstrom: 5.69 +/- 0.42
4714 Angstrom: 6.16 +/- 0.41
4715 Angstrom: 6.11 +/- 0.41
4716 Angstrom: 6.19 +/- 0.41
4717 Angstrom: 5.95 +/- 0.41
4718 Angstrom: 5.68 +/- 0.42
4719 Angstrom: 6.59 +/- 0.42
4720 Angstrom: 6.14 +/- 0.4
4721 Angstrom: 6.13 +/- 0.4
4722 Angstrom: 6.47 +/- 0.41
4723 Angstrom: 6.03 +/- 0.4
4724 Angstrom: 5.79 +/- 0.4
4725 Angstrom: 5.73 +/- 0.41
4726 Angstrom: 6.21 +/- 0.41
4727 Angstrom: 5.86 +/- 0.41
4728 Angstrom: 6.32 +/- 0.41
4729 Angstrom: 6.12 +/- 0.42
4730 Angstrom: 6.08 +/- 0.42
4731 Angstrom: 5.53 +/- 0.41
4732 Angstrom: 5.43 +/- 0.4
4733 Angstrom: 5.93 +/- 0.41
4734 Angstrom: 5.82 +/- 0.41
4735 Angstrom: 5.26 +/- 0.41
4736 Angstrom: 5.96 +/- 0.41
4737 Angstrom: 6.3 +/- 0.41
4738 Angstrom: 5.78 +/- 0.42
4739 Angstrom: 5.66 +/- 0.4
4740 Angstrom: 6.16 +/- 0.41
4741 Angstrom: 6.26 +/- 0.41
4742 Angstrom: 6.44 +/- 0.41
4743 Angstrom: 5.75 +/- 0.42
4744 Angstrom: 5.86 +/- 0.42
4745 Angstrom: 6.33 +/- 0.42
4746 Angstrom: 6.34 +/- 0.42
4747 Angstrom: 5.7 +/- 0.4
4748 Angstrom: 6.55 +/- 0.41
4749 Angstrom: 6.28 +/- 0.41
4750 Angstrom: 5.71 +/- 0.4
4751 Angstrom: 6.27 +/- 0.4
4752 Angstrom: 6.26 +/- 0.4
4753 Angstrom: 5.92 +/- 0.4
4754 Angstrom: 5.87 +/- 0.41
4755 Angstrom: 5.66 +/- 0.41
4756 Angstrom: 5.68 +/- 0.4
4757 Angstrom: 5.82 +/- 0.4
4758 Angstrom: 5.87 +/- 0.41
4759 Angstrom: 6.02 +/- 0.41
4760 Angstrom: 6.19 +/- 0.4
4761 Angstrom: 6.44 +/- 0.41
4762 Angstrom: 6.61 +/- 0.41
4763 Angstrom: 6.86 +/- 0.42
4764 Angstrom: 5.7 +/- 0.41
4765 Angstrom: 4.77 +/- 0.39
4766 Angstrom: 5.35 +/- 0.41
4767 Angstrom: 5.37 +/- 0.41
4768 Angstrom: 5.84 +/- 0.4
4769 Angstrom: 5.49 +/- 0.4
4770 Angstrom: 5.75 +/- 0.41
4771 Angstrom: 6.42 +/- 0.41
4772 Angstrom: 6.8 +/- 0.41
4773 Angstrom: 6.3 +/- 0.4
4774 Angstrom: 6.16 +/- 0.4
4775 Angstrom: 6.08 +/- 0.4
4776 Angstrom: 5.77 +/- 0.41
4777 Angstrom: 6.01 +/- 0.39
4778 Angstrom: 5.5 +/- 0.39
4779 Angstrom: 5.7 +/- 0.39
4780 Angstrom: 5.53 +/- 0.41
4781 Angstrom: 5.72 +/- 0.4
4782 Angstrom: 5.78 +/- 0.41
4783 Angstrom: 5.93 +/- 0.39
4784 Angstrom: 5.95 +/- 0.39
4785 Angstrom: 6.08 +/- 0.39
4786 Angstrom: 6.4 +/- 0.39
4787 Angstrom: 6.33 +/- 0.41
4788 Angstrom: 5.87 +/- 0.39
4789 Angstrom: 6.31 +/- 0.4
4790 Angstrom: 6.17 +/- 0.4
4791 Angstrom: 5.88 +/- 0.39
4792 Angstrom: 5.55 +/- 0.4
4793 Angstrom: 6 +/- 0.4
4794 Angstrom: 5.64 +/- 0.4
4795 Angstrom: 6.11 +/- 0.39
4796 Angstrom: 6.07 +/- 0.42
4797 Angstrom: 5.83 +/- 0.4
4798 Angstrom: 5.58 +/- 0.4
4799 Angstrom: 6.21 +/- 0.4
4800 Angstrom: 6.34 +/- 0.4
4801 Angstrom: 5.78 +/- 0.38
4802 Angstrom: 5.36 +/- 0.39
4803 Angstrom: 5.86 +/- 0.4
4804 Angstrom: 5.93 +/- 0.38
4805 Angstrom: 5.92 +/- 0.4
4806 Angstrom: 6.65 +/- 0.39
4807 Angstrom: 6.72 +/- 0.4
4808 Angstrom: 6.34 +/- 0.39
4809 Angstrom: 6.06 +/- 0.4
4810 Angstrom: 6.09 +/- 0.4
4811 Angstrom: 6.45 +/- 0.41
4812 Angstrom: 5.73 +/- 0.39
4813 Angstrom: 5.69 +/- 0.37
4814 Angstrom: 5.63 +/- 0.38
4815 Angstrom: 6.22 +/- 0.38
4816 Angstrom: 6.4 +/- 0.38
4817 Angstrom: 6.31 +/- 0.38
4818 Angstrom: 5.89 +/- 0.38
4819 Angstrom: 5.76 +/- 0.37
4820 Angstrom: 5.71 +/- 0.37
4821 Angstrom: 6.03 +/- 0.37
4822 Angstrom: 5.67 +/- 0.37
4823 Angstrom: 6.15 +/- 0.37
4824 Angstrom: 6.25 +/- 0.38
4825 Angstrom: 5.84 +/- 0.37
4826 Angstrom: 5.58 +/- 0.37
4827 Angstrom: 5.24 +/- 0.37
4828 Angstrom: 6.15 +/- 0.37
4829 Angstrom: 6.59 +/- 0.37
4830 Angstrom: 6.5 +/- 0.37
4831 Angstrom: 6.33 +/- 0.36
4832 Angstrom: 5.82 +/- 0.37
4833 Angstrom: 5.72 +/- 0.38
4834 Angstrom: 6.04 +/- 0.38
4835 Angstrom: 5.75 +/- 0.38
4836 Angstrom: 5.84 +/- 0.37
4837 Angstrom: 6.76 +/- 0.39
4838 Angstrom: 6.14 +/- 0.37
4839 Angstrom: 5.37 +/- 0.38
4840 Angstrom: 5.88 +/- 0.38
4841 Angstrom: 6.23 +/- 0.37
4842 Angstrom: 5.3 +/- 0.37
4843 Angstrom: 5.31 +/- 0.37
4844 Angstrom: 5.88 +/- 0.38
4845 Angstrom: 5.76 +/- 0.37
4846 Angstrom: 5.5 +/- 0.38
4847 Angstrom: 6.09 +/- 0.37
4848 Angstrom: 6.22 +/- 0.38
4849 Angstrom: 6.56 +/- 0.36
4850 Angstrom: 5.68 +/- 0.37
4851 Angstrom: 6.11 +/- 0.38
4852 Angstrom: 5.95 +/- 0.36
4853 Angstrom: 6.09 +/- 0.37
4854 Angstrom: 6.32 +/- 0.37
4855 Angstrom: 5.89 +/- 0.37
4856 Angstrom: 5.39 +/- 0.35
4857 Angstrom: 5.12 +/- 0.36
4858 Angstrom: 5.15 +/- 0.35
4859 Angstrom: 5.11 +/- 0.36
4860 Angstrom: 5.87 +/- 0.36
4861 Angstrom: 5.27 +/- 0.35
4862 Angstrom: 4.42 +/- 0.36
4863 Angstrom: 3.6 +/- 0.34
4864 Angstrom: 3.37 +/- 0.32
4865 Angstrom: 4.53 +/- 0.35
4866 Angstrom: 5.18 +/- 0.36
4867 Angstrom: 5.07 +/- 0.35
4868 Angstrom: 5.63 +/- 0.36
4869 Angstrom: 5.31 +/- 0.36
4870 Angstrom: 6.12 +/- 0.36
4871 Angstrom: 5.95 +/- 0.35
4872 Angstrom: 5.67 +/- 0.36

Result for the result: 0.009 mag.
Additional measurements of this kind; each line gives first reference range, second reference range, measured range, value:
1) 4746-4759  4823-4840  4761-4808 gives 0.00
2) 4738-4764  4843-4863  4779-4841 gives -0.03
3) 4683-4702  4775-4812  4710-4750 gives 0.01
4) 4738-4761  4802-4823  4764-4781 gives 0.04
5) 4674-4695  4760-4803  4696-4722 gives 0.00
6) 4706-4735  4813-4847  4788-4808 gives -0.01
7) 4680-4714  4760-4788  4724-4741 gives 0.01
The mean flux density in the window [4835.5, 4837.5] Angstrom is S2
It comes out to 6.3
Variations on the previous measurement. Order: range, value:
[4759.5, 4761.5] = 6.32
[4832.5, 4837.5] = 6.02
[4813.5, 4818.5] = 6.09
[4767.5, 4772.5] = 6.06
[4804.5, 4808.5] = 6.41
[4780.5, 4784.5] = 5.84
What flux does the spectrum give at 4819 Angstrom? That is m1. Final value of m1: 5.76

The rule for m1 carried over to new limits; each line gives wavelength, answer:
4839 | 5.37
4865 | 4.53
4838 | 6.14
